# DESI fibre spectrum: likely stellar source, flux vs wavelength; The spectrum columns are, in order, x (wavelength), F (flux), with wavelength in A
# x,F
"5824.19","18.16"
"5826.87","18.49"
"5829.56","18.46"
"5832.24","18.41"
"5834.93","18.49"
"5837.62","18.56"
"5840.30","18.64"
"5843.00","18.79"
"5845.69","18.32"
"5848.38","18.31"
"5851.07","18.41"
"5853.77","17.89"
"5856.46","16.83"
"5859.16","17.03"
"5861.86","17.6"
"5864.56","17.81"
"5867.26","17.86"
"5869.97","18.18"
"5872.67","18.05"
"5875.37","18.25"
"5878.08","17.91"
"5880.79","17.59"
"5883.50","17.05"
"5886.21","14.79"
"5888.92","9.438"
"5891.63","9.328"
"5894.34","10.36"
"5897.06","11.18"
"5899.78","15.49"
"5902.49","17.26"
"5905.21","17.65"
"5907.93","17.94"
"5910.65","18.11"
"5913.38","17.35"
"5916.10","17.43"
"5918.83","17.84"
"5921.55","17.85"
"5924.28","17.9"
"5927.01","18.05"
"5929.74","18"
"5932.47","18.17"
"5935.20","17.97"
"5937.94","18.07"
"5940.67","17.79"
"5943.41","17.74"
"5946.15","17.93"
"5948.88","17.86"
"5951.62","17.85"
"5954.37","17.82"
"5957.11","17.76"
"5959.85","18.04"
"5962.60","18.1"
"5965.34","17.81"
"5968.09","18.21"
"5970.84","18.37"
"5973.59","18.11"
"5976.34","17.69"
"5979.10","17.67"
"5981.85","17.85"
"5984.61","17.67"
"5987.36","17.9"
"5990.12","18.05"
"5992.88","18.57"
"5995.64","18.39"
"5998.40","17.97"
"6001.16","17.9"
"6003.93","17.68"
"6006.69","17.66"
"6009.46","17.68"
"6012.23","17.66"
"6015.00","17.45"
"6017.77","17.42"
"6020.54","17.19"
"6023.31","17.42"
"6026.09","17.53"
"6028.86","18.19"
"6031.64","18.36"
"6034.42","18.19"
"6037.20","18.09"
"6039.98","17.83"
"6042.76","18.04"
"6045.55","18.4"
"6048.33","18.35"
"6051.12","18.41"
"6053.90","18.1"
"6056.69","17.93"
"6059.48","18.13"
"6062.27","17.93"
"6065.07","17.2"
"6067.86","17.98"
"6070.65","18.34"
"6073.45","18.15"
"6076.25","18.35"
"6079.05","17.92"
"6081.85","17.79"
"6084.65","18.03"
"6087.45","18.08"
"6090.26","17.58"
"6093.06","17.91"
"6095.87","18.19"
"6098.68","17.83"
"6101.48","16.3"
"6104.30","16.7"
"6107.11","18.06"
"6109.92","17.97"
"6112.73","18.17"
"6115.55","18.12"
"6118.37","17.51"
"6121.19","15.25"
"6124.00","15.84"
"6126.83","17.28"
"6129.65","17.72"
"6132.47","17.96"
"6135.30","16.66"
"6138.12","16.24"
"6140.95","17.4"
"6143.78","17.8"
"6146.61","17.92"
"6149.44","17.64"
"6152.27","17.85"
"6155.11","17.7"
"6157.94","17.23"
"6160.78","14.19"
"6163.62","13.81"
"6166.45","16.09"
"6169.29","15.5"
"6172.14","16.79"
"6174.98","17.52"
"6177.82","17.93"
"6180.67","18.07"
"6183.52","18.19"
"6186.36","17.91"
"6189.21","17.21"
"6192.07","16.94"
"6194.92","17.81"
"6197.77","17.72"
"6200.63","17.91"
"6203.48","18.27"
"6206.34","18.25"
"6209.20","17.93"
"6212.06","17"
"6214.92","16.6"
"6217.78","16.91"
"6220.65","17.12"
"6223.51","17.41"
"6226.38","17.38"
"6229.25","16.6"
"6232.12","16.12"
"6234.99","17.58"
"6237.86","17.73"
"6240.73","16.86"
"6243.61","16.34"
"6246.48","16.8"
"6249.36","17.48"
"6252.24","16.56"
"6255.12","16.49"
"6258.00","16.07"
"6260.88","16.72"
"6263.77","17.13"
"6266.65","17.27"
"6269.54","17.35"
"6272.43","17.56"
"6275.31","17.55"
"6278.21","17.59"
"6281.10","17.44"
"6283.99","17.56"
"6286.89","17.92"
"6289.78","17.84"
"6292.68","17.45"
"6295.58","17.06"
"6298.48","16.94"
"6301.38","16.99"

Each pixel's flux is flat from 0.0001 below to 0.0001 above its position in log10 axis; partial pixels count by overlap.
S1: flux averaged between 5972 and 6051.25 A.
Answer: 17.9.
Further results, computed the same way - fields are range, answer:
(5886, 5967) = 16.7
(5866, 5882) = 18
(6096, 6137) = 17.3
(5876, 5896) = 13.9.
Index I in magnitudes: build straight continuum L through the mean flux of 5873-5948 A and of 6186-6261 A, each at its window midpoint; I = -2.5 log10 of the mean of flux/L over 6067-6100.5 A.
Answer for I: -0.07 mag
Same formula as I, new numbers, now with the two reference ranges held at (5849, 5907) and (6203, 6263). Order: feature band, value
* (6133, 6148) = -0.030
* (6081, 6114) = -0.067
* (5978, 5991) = -0.095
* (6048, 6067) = -0.091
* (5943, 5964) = -0.105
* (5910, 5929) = -0.104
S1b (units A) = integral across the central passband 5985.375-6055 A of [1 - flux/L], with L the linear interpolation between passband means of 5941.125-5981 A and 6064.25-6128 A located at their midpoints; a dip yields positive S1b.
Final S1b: -0.6 A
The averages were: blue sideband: 17.9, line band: 17.9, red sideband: 17.6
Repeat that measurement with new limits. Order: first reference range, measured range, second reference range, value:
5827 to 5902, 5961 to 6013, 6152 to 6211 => -3.36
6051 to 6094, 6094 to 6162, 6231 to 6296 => 1.91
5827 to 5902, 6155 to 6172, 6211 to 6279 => 1.25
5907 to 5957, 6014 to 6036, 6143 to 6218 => -0.13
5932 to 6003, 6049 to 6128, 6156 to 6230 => -0.83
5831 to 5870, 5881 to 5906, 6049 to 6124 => 5.97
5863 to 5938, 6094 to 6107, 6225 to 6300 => -0.39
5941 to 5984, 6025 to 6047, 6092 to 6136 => -0.56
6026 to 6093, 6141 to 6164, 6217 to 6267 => 0.70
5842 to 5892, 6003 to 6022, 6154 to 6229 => -0.57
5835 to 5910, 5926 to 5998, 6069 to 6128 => -4.23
